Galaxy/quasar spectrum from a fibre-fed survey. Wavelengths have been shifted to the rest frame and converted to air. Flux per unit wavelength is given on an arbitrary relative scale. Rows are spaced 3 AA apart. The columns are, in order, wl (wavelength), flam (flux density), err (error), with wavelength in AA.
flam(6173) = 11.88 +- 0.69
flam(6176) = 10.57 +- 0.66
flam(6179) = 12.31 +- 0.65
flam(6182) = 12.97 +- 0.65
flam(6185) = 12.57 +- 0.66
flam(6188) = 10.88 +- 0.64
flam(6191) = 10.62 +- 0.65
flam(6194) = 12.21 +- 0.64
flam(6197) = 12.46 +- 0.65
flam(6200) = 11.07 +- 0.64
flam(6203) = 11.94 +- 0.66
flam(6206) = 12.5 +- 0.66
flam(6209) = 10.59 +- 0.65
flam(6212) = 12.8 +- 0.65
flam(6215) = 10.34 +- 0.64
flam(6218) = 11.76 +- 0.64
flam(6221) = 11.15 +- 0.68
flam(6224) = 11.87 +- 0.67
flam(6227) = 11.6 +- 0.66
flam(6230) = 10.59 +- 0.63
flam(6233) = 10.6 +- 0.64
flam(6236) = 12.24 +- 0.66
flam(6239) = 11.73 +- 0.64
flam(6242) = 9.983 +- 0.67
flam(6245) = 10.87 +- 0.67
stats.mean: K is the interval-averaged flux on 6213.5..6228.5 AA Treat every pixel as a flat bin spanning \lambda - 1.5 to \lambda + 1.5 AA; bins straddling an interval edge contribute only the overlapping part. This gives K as 11.3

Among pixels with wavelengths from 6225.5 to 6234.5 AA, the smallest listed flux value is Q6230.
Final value 10.59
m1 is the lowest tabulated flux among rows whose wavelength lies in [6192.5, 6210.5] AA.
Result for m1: 10.59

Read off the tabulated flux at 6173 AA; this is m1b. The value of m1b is 11.88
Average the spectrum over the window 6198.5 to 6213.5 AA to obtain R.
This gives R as 11.8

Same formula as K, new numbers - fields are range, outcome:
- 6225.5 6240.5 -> 11.4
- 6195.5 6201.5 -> 11.8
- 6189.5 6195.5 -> 11.4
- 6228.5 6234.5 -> 10.6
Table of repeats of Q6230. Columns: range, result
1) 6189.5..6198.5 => 10.62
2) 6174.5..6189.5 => 10.57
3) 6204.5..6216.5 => 10.34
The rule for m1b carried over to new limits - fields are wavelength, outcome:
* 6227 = 11.6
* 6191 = 10.62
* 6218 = 11.76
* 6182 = 12.97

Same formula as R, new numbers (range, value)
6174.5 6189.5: 11.9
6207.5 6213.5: 11.7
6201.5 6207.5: 12.2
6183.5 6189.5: 11.7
